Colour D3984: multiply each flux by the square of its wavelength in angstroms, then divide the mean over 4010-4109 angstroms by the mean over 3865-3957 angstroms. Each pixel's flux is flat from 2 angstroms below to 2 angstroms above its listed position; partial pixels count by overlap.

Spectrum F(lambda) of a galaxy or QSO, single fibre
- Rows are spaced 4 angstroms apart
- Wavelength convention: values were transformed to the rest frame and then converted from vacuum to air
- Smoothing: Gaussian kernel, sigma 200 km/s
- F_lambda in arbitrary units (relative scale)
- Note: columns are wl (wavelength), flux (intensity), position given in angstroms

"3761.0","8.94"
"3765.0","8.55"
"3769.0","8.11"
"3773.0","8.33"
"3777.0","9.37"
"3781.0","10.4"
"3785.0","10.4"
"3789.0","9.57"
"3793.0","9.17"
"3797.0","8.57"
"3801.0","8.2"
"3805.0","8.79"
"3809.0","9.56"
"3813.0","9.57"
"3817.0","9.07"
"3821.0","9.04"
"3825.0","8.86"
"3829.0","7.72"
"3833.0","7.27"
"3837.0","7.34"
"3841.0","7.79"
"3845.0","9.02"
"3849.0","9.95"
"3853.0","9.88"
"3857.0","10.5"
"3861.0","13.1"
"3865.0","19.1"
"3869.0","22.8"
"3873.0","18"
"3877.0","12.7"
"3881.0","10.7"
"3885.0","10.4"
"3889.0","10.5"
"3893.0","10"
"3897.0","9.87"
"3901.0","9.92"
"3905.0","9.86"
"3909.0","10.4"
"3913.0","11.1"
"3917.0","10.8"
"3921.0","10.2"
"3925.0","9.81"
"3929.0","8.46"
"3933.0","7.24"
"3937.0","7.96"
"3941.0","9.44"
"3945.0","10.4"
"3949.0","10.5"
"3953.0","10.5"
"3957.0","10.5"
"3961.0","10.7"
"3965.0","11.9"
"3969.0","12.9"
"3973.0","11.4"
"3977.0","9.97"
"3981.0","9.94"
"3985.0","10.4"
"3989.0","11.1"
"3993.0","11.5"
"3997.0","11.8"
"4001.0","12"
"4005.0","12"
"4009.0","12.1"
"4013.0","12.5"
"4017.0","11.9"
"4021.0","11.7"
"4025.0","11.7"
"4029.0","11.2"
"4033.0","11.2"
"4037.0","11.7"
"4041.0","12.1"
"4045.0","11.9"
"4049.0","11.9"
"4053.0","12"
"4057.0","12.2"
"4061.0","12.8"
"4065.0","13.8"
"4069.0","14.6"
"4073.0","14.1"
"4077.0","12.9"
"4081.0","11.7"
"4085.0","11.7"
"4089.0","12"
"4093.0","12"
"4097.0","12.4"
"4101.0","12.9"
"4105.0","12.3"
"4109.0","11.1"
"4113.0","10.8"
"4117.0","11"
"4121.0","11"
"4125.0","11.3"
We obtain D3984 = 1.19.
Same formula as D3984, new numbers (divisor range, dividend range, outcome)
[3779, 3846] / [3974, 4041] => 1.43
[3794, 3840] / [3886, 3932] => 1.23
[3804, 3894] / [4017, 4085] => 1.24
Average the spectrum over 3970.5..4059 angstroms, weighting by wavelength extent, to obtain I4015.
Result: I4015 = 11.6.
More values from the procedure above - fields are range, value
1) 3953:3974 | 11.4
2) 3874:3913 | 10.7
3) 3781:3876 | 10.6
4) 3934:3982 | 10.5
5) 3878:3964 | 10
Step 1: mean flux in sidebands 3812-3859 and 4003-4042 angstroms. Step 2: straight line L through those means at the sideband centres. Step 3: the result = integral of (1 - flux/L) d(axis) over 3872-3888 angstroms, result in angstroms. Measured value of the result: -5.0 angstroms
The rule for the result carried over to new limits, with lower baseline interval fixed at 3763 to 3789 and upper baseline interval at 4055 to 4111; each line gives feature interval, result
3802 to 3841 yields 4.8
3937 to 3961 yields 2.2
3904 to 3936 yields 3.3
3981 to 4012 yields 0.5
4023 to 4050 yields 1.0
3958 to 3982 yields 0.4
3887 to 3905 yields 0.8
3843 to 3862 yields -0.5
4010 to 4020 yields -0.2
